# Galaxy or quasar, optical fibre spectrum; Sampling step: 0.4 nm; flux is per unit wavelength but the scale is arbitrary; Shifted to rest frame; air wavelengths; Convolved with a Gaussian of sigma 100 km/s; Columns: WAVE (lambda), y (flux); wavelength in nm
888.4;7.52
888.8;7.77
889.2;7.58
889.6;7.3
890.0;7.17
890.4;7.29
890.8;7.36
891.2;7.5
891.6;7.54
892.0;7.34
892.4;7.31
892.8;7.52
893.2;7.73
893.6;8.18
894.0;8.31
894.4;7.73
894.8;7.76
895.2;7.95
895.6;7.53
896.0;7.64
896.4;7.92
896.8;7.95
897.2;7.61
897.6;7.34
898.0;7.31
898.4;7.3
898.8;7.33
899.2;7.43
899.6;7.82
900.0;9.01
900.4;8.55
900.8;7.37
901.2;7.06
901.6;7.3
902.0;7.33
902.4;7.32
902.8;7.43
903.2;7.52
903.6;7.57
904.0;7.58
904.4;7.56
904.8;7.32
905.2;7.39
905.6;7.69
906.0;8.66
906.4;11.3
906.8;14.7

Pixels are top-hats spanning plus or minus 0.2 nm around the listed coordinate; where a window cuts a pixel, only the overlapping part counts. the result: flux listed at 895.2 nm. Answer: 7.95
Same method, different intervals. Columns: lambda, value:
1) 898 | 7.31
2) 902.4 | 7.32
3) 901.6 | 7.3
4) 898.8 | 7.33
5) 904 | 7.58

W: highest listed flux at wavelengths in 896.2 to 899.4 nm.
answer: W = 7.95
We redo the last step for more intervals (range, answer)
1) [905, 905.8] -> 7.69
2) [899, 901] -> 9.01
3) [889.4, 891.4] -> 7.5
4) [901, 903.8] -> 7.57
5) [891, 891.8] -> 7.54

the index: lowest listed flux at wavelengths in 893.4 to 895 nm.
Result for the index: 7.73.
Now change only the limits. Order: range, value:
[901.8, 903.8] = 7.32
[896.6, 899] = 7.3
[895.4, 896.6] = 7.53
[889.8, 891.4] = 7.17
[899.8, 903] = 7.06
